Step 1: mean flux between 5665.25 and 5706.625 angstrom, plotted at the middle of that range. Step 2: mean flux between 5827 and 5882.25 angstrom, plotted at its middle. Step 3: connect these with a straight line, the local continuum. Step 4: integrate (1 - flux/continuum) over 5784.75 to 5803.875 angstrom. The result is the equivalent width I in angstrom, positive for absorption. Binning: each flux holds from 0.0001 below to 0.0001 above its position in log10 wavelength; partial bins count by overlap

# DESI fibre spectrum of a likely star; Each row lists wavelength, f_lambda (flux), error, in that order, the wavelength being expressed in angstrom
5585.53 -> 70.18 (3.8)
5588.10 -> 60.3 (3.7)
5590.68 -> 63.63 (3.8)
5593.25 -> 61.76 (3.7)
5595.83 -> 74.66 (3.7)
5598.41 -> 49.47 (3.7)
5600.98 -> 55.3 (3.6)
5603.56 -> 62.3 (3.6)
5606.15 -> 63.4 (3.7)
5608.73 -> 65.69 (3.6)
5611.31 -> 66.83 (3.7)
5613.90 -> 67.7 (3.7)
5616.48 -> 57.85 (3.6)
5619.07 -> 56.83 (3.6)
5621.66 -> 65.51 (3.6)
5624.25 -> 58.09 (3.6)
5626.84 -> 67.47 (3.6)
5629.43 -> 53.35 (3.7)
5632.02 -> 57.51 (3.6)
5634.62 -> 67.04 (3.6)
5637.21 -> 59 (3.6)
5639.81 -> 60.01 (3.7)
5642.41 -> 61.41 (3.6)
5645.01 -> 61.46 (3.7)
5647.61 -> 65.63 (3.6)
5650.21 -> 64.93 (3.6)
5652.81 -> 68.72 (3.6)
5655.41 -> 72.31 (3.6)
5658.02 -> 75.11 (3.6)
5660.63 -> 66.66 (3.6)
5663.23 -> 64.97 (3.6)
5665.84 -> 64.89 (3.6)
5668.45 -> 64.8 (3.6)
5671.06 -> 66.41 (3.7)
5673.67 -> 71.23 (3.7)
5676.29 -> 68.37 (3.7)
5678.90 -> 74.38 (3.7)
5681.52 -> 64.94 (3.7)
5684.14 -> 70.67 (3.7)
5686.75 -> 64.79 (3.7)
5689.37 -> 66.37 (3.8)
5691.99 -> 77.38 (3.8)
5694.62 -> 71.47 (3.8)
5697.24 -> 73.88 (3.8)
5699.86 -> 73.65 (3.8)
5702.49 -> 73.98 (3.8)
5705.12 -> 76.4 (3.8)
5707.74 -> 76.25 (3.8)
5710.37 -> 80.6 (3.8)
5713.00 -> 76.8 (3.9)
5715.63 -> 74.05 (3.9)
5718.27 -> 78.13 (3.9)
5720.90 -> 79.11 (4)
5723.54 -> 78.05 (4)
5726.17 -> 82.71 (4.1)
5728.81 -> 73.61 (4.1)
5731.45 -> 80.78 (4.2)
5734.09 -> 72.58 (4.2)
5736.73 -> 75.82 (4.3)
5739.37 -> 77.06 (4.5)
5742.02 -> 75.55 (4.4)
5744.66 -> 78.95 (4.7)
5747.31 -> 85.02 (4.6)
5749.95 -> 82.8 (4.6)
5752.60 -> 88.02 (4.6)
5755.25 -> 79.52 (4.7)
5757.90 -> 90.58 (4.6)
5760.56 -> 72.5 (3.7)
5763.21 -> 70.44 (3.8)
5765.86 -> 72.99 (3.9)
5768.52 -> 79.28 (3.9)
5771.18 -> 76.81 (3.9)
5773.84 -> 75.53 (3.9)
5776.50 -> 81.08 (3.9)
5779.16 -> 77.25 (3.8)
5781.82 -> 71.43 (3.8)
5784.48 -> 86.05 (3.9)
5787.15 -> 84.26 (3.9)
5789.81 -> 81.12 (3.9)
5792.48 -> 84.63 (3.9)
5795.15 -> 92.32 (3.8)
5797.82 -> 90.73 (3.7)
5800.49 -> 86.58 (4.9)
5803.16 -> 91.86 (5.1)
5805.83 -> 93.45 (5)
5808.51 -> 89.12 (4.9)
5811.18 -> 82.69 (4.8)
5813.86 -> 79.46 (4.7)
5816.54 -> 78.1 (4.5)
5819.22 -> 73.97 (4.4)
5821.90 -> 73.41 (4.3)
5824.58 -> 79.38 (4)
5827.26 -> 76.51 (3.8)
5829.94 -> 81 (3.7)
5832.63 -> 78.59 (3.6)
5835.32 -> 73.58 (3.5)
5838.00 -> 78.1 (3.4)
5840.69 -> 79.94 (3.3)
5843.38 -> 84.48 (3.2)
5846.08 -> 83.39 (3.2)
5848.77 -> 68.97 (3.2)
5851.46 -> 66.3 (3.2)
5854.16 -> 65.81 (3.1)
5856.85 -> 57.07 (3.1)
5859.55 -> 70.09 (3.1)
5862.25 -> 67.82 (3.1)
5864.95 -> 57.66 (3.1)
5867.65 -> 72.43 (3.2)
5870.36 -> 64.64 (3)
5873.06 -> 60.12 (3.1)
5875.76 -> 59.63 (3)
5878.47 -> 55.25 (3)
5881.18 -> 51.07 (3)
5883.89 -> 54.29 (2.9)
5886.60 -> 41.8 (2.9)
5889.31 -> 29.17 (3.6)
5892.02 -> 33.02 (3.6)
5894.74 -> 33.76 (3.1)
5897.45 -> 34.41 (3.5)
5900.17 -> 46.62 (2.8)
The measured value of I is -4.8 angstrom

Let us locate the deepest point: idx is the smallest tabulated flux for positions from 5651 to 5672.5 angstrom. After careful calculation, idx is 64.8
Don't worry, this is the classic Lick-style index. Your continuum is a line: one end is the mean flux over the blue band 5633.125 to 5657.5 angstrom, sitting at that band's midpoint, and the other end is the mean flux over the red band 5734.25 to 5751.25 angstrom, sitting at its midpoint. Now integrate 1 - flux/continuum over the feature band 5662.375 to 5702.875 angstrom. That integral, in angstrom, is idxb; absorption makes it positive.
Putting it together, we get 0.4 angstrom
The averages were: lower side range 64.8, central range 69.5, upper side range 78.8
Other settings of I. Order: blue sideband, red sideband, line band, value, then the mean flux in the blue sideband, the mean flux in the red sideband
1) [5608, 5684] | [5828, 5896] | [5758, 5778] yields -4.0 angstrom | 64.9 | 62.8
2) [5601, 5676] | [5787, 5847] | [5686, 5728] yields -2.5 angstrom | 64.1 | 82.4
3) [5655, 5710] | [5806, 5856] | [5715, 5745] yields -1.8 angstrom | 70.6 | 77.5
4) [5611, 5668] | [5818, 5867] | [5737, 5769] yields -4.8 angstrom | 63.8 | 73.1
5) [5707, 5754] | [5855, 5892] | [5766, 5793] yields -3.2 angstrom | 78.7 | 56.3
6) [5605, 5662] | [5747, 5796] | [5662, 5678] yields 0.3 angstrom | 63.8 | 80.4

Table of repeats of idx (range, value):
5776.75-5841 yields 71.43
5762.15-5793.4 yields 70.44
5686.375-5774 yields 64.79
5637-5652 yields 59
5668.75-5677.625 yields 66.41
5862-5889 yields 41.8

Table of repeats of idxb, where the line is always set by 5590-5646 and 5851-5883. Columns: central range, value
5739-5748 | -2.5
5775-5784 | -2.3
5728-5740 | -2.8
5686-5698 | -1.8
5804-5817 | -4.9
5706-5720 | -3.5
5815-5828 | -3.0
